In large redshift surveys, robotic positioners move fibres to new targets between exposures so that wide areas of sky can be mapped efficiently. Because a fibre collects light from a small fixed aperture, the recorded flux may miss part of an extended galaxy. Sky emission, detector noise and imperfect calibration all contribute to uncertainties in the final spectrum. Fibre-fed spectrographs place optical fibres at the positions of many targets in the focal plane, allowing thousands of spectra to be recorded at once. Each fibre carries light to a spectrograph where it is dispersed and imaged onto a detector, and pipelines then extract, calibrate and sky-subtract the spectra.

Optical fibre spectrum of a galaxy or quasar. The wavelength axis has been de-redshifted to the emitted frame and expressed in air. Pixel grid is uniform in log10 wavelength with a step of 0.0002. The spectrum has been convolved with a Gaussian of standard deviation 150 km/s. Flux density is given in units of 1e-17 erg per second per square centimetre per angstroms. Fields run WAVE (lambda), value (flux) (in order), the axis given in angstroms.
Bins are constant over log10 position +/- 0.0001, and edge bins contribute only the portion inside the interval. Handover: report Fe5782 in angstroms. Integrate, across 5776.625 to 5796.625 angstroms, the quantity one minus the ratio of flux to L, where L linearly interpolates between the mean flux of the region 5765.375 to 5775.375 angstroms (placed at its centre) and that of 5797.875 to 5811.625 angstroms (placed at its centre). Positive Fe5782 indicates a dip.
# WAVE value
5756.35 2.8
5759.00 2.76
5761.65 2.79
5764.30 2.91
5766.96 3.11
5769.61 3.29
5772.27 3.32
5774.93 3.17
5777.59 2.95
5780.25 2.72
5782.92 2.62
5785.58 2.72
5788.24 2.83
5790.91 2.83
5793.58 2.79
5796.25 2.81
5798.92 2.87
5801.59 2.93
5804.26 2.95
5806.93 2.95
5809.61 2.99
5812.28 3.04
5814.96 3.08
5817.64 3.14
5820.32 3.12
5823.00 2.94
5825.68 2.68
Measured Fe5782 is 2.0 angstroms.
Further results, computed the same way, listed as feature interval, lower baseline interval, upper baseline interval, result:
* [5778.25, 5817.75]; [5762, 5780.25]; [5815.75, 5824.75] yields 2.38 angstroms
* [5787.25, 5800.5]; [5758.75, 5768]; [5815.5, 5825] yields 0.66 angstroms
